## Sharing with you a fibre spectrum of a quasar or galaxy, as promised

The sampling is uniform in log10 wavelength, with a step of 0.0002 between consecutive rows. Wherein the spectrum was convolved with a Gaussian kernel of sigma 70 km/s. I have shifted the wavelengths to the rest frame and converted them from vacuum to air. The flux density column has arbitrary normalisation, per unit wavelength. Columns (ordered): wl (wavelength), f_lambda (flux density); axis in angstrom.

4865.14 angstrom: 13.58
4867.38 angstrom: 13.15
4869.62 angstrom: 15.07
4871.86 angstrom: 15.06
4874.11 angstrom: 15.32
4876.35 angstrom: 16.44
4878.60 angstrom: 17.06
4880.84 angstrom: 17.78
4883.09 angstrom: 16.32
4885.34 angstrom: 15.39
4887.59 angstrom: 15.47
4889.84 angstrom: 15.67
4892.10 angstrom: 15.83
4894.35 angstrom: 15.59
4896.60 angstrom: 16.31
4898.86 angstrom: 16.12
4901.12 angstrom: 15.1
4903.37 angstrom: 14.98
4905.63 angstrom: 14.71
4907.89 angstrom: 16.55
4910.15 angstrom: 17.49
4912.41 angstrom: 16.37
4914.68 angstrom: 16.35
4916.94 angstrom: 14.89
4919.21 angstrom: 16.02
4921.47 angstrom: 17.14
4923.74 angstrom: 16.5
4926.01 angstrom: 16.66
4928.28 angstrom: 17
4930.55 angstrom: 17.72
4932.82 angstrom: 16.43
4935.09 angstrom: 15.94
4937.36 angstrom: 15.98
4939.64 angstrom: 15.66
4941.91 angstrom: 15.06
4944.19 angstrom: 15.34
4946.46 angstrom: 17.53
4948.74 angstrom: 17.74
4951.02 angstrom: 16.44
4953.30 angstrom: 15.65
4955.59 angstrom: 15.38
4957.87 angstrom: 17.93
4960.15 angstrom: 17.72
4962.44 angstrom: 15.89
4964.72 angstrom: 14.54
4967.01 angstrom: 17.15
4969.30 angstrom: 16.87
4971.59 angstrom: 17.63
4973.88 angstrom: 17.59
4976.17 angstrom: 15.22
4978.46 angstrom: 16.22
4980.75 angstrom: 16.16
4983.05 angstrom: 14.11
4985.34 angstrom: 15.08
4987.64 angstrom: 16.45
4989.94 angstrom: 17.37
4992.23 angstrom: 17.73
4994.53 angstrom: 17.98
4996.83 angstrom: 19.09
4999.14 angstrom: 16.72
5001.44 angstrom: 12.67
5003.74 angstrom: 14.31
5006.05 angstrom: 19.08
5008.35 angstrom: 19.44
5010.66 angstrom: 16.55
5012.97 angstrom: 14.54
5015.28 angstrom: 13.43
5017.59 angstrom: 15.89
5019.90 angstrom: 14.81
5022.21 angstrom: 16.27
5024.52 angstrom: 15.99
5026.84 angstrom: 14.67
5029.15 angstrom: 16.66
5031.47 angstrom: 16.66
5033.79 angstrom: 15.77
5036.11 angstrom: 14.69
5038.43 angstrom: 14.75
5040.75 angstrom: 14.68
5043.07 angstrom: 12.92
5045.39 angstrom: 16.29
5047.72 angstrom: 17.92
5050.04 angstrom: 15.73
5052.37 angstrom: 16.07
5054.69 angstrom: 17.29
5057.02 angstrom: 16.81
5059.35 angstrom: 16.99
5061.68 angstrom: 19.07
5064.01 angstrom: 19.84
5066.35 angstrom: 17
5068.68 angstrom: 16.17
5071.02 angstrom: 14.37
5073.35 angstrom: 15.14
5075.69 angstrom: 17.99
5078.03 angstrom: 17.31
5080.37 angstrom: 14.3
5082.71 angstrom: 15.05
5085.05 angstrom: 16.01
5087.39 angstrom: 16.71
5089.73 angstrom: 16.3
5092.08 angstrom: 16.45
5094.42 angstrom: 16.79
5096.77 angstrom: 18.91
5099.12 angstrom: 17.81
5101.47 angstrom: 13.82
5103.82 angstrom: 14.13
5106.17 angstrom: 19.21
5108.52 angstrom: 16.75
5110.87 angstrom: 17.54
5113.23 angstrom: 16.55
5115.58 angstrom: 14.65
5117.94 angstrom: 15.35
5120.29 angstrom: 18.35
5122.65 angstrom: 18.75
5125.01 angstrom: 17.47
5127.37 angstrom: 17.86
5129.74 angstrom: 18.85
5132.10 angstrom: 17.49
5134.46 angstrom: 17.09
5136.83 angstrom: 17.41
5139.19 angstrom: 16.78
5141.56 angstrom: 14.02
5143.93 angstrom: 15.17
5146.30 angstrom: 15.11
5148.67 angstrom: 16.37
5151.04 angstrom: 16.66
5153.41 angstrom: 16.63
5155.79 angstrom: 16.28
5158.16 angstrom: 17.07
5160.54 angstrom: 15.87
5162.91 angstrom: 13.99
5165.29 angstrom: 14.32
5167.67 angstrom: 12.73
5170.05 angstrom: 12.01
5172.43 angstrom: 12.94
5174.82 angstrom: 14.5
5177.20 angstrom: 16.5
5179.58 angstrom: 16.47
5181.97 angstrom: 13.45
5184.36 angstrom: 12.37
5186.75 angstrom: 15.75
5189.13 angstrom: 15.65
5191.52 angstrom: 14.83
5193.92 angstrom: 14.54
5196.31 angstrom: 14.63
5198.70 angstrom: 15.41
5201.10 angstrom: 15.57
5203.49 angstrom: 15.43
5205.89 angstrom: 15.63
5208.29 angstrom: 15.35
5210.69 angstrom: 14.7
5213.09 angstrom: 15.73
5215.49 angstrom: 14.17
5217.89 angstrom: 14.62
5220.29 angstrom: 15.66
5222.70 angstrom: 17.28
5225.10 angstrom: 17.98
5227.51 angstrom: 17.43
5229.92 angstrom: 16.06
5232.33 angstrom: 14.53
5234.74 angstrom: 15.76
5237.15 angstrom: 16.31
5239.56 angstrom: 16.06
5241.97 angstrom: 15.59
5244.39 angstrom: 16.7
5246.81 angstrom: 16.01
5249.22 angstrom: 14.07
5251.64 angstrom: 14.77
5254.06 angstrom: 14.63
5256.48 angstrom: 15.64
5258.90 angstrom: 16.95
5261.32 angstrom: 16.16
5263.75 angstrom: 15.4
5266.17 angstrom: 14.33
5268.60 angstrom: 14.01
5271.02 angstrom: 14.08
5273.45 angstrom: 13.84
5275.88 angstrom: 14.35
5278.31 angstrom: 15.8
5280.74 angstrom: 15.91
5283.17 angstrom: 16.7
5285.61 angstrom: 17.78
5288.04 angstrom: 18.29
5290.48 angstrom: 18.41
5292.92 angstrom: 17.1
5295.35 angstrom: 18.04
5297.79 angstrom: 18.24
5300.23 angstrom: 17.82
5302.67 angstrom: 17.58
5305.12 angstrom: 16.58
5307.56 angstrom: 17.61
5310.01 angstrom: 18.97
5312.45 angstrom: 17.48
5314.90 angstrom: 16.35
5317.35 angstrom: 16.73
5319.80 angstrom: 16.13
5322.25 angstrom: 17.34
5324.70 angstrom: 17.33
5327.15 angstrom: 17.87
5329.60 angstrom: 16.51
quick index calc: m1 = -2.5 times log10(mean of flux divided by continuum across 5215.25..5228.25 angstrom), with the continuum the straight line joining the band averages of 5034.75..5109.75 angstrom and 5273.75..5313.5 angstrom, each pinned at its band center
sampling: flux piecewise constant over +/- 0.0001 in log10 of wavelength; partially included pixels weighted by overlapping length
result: 0.04 mag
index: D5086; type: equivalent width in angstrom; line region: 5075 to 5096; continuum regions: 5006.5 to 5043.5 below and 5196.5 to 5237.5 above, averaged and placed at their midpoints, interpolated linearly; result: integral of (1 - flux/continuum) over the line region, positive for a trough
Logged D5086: -0.9 angstrom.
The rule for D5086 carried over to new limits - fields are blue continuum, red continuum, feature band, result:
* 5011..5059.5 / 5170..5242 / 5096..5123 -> -2.1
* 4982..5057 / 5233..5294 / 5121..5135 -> -1.8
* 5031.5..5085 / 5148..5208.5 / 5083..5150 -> -4.5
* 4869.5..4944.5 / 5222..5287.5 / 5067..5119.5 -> -1.3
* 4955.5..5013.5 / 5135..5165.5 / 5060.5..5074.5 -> -0.6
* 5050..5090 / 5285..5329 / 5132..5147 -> 0.7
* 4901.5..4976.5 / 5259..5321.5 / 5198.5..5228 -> 1.4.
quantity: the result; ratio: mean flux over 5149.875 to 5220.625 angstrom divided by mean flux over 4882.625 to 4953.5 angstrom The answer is 0.93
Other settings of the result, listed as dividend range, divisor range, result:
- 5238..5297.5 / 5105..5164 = 0.95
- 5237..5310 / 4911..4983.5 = 0.99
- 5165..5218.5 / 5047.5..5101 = 0.88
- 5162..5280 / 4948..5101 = 0.93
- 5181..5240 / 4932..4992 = 0.94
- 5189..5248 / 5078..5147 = 0.94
